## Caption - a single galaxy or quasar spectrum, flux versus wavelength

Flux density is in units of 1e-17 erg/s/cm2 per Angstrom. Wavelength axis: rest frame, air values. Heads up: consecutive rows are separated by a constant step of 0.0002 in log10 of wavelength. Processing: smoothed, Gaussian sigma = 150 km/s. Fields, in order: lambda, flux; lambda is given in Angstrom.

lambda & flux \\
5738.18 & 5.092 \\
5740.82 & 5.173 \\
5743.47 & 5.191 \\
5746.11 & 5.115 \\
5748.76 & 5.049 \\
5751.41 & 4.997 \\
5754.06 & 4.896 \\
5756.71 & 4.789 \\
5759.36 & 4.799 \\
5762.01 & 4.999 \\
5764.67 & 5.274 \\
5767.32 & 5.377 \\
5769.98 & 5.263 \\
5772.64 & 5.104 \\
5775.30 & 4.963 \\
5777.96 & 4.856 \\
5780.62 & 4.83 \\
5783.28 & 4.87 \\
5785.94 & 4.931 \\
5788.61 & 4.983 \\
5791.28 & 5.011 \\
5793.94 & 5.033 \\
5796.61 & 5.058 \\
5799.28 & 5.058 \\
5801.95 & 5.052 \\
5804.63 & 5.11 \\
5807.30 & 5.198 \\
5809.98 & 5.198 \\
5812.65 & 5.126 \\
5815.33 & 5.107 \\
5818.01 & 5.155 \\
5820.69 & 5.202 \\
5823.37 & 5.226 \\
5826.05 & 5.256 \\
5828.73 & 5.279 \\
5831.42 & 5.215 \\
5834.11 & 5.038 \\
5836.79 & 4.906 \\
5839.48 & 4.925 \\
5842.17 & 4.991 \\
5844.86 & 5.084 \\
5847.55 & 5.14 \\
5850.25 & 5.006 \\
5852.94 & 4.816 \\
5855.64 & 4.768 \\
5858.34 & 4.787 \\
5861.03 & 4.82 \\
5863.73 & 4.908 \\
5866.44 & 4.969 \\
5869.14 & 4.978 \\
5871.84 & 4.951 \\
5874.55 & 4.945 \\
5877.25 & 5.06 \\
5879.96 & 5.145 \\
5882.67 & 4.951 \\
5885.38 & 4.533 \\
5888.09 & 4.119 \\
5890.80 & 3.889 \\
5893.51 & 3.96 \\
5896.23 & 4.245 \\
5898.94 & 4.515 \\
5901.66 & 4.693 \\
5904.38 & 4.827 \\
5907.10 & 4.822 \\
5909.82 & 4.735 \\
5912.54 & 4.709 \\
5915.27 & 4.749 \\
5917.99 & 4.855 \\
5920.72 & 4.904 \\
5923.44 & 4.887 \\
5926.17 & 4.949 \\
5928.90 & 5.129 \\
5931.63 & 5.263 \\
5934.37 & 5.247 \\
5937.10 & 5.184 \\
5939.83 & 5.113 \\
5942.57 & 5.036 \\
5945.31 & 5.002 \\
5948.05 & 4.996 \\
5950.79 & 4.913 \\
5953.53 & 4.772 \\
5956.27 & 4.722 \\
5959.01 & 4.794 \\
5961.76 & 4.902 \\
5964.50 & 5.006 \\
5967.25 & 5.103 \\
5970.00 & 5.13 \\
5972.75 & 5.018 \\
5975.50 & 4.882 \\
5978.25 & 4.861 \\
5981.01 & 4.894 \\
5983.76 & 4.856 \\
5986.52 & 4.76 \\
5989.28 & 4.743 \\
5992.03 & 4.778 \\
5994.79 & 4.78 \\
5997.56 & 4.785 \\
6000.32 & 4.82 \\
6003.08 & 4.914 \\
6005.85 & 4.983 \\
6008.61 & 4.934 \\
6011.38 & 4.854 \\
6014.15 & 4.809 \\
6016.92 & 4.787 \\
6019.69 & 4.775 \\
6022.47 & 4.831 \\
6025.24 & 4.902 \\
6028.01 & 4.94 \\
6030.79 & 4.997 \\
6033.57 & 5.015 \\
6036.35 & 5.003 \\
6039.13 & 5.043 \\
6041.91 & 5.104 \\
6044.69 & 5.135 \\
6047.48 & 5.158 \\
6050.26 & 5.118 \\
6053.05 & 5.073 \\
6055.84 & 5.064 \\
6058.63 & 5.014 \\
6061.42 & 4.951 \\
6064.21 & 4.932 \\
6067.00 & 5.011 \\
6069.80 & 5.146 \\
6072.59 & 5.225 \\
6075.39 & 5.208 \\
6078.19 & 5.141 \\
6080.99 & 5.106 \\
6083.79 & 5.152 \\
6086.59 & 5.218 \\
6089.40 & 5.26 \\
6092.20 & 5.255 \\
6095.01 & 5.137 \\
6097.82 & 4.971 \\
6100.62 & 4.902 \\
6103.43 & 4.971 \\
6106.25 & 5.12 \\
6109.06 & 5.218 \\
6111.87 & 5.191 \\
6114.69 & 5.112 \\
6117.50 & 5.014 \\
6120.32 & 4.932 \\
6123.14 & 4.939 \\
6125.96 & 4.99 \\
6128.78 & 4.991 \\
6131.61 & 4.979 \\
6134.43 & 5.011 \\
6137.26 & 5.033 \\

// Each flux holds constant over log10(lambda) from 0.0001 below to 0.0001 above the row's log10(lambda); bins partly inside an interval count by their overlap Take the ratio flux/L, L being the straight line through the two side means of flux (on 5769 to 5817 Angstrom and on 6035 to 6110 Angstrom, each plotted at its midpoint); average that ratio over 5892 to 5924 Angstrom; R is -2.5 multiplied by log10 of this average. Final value 0.09 mag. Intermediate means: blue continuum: 5.04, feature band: 4.65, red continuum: 5.1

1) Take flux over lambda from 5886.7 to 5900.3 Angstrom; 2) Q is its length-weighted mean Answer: 4.15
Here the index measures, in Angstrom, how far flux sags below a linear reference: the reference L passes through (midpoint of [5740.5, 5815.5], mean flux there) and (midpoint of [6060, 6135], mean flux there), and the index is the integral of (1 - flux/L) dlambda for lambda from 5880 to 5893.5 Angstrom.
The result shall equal 1.74 Angstrom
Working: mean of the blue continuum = 5.05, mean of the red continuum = 5.08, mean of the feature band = 4.41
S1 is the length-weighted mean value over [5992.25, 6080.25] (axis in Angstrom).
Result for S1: 4.98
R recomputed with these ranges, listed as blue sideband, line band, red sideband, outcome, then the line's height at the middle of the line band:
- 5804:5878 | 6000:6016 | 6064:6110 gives 0.04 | 5.09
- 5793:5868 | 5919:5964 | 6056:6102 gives 0.02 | 5.07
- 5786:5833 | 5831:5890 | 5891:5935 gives 0.01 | 4.94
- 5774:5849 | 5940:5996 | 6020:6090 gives 0.04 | 5.06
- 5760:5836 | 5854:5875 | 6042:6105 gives 0.05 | 5.1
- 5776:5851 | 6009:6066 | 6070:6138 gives 0.02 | 5.08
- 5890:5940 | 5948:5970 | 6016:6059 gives -0.01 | 4.86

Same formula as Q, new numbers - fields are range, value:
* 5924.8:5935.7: 5.14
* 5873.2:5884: 5.03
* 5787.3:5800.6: 5.03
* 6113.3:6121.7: 5.02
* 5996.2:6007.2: 4.88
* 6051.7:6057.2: 5.07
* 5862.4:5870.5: 4.95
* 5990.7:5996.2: 4.77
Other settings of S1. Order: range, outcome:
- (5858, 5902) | 4.67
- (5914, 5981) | 4.97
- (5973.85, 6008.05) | 4.84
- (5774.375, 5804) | 4.97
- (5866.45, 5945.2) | 4.81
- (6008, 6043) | 4.92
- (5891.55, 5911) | 4.52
